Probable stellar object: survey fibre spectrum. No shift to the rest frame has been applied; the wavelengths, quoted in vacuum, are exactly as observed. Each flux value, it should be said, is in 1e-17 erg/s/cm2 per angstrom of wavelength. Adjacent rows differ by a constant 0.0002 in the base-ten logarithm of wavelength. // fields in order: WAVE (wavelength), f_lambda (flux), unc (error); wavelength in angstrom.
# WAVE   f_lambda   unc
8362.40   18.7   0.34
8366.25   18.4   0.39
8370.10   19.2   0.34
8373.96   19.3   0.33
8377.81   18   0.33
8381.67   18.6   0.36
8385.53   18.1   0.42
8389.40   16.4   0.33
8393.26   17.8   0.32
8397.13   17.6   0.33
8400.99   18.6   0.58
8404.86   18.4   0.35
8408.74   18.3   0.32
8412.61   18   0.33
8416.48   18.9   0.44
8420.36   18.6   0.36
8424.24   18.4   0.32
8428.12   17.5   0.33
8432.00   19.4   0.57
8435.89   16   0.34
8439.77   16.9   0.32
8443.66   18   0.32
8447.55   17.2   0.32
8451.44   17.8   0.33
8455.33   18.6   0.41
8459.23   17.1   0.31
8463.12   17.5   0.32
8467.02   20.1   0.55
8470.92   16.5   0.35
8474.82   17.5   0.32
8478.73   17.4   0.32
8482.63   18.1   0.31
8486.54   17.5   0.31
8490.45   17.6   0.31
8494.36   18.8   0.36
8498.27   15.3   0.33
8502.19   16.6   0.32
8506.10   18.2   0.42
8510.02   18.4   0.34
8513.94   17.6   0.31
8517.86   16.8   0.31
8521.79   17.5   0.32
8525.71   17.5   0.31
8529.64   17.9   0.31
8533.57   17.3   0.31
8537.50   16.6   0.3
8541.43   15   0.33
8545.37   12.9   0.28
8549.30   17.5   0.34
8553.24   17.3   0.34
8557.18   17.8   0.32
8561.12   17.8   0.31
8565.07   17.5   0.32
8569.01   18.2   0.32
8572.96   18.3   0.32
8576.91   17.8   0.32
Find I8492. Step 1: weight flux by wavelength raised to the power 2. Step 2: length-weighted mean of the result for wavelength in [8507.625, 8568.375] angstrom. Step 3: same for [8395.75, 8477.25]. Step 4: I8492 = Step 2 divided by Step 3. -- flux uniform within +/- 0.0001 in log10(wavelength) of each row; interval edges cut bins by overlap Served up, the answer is 1.0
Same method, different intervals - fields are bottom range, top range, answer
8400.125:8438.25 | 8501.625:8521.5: 0.99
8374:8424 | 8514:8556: 0.95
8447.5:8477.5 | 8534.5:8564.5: 0.95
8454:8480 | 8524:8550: 0.93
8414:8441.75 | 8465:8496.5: 1.01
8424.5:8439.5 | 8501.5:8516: 1.03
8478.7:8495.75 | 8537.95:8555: 0.89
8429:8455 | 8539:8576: 0.99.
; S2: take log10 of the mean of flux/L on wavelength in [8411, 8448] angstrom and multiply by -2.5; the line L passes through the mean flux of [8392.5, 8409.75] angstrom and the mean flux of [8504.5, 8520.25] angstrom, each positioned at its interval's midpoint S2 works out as 0.01 mag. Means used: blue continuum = 18.1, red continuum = 17.7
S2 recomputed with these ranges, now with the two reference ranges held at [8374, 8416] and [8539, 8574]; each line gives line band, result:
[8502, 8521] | -0.02 mag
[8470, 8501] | 0.00 mag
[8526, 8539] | -0.02 mag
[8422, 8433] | -0.03 mag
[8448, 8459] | -0.02 mag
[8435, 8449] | 0.04 mag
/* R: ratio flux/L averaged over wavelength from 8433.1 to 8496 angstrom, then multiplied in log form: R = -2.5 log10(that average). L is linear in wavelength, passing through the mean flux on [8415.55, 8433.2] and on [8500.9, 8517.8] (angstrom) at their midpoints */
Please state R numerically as 0.03 mag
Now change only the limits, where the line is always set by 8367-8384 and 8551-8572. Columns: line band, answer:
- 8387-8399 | 0.08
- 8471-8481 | 0.06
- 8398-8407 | 0.01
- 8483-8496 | 0.01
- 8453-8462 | 0.03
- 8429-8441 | 0.06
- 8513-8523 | 0.04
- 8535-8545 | 0.16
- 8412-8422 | 0.00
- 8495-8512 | 0.05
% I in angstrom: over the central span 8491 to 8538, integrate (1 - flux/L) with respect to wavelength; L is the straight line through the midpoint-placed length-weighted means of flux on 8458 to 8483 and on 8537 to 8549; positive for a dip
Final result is -3.9 angstrom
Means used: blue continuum 17.7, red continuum 15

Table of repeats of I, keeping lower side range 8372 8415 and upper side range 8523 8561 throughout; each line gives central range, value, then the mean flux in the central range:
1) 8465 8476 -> -0.4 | 18.1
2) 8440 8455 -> -0.1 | 17.7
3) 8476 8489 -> -0.3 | 17.6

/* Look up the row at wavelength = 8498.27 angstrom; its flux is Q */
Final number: 15.3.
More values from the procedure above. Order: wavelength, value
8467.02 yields 20.1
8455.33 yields 18.6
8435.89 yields 16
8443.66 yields 18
